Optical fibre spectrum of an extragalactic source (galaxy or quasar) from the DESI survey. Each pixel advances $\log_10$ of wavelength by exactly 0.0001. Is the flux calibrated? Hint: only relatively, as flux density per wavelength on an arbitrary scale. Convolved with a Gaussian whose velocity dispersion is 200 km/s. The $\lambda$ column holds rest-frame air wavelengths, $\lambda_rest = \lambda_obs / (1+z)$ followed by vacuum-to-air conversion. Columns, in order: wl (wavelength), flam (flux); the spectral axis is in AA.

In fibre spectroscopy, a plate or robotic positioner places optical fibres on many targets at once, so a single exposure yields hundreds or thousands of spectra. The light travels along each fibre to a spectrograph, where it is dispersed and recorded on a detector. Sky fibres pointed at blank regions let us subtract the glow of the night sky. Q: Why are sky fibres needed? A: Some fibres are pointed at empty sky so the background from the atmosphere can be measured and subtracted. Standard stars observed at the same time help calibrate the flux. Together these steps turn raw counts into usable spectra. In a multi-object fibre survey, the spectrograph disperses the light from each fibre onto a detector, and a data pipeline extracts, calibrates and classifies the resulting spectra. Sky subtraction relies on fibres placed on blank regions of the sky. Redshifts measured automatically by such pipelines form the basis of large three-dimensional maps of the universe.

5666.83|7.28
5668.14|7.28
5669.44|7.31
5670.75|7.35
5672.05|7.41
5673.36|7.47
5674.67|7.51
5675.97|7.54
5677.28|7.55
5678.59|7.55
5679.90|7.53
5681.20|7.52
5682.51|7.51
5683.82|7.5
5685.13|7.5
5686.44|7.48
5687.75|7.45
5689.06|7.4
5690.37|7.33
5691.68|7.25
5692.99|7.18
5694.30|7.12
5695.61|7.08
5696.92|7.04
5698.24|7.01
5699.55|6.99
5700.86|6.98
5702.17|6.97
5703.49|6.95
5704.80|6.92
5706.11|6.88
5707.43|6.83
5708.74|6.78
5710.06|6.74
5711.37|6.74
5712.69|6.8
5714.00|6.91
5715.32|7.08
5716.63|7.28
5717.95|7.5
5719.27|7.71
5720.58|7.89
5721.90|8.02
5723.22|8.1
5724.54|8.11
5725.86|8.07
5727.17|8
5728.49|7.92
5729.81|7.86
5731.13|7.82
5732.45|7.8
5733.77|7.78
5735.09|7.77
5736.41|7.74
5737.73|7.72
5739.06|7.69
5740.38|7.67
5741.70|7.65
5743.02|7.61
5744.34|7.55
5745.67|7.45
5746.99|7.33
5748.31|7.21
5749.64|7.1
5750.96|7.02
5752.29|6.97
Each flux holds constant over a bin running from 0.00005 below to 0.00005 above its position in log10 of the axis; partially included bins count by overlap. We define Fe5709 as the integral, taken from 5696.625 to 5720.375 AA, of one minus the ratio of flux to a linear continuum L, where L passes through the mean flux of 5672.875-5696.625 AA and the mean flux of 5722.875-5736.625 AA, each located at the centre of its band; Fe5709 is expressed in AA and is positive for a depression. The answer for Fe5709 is 2.0 AA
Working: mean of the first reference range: 7.41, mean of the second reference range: 7.91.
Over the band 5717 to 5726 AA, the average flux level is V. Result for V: 7.88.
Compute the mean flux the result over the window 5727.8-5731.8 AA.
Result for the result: 7.86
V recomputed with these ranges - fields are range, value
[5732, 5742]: 7.73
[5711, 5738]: 7.66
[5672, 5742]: 7.42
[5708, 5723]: 7.25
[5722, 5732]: 7.98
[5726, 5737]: 7.85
